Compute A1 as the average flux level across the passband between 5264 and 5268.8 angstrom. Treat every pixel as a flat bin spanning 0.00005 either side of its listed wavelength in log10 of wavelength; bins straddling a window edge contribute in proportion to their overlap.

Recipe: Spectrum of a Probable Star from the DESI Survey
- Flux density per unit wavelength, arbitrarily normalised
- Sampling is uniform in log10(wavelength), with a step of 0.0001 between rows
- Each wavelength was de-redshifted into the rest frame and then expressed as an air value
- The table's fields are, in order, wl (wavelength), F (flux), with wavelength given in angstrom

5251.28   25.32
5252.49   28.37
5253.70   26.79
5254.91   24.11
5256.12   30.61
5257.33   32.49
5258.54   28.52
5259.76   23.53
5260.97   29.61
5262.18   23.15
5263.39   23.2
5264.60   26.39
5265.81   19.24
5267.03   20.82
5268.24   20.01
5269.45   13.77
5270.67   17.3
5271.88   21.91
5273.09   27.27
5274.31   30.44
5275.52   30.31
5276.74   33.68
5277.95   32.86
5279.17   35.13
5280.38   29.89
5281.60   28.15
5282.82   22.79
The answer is 21.6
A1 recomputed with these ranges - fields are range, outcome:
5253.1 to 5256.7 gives 27.1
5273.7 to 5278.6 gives 31.8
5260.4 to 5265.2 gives 25.6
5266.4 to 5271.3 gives 18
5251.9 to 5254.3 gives 27.6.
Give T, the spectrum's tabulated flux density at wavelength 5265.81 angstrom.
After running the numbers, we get 19.24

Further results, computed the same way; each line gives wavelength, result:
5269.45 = 13.77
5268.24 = 20.01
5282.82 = 22.79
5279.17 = 35.13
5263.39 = 23.2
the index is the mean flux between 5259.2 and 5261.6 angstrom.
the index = 26.6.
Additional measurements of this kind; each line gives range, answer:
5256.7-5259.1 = 30.6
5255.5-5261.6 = 28.9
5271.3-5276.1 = 27.5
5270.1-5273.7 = 22.2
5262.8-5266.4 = 23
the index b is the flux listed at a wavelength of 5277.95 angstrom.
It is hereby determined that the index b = 32.86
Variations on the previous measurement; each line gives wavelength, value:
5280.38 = 29.89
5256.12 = 30.61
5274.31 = 30.44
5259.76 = 23.53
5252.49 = 28.37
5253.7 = 26.79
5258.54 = 28.52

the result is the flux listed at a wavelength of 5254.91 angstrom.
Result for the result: 24.11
